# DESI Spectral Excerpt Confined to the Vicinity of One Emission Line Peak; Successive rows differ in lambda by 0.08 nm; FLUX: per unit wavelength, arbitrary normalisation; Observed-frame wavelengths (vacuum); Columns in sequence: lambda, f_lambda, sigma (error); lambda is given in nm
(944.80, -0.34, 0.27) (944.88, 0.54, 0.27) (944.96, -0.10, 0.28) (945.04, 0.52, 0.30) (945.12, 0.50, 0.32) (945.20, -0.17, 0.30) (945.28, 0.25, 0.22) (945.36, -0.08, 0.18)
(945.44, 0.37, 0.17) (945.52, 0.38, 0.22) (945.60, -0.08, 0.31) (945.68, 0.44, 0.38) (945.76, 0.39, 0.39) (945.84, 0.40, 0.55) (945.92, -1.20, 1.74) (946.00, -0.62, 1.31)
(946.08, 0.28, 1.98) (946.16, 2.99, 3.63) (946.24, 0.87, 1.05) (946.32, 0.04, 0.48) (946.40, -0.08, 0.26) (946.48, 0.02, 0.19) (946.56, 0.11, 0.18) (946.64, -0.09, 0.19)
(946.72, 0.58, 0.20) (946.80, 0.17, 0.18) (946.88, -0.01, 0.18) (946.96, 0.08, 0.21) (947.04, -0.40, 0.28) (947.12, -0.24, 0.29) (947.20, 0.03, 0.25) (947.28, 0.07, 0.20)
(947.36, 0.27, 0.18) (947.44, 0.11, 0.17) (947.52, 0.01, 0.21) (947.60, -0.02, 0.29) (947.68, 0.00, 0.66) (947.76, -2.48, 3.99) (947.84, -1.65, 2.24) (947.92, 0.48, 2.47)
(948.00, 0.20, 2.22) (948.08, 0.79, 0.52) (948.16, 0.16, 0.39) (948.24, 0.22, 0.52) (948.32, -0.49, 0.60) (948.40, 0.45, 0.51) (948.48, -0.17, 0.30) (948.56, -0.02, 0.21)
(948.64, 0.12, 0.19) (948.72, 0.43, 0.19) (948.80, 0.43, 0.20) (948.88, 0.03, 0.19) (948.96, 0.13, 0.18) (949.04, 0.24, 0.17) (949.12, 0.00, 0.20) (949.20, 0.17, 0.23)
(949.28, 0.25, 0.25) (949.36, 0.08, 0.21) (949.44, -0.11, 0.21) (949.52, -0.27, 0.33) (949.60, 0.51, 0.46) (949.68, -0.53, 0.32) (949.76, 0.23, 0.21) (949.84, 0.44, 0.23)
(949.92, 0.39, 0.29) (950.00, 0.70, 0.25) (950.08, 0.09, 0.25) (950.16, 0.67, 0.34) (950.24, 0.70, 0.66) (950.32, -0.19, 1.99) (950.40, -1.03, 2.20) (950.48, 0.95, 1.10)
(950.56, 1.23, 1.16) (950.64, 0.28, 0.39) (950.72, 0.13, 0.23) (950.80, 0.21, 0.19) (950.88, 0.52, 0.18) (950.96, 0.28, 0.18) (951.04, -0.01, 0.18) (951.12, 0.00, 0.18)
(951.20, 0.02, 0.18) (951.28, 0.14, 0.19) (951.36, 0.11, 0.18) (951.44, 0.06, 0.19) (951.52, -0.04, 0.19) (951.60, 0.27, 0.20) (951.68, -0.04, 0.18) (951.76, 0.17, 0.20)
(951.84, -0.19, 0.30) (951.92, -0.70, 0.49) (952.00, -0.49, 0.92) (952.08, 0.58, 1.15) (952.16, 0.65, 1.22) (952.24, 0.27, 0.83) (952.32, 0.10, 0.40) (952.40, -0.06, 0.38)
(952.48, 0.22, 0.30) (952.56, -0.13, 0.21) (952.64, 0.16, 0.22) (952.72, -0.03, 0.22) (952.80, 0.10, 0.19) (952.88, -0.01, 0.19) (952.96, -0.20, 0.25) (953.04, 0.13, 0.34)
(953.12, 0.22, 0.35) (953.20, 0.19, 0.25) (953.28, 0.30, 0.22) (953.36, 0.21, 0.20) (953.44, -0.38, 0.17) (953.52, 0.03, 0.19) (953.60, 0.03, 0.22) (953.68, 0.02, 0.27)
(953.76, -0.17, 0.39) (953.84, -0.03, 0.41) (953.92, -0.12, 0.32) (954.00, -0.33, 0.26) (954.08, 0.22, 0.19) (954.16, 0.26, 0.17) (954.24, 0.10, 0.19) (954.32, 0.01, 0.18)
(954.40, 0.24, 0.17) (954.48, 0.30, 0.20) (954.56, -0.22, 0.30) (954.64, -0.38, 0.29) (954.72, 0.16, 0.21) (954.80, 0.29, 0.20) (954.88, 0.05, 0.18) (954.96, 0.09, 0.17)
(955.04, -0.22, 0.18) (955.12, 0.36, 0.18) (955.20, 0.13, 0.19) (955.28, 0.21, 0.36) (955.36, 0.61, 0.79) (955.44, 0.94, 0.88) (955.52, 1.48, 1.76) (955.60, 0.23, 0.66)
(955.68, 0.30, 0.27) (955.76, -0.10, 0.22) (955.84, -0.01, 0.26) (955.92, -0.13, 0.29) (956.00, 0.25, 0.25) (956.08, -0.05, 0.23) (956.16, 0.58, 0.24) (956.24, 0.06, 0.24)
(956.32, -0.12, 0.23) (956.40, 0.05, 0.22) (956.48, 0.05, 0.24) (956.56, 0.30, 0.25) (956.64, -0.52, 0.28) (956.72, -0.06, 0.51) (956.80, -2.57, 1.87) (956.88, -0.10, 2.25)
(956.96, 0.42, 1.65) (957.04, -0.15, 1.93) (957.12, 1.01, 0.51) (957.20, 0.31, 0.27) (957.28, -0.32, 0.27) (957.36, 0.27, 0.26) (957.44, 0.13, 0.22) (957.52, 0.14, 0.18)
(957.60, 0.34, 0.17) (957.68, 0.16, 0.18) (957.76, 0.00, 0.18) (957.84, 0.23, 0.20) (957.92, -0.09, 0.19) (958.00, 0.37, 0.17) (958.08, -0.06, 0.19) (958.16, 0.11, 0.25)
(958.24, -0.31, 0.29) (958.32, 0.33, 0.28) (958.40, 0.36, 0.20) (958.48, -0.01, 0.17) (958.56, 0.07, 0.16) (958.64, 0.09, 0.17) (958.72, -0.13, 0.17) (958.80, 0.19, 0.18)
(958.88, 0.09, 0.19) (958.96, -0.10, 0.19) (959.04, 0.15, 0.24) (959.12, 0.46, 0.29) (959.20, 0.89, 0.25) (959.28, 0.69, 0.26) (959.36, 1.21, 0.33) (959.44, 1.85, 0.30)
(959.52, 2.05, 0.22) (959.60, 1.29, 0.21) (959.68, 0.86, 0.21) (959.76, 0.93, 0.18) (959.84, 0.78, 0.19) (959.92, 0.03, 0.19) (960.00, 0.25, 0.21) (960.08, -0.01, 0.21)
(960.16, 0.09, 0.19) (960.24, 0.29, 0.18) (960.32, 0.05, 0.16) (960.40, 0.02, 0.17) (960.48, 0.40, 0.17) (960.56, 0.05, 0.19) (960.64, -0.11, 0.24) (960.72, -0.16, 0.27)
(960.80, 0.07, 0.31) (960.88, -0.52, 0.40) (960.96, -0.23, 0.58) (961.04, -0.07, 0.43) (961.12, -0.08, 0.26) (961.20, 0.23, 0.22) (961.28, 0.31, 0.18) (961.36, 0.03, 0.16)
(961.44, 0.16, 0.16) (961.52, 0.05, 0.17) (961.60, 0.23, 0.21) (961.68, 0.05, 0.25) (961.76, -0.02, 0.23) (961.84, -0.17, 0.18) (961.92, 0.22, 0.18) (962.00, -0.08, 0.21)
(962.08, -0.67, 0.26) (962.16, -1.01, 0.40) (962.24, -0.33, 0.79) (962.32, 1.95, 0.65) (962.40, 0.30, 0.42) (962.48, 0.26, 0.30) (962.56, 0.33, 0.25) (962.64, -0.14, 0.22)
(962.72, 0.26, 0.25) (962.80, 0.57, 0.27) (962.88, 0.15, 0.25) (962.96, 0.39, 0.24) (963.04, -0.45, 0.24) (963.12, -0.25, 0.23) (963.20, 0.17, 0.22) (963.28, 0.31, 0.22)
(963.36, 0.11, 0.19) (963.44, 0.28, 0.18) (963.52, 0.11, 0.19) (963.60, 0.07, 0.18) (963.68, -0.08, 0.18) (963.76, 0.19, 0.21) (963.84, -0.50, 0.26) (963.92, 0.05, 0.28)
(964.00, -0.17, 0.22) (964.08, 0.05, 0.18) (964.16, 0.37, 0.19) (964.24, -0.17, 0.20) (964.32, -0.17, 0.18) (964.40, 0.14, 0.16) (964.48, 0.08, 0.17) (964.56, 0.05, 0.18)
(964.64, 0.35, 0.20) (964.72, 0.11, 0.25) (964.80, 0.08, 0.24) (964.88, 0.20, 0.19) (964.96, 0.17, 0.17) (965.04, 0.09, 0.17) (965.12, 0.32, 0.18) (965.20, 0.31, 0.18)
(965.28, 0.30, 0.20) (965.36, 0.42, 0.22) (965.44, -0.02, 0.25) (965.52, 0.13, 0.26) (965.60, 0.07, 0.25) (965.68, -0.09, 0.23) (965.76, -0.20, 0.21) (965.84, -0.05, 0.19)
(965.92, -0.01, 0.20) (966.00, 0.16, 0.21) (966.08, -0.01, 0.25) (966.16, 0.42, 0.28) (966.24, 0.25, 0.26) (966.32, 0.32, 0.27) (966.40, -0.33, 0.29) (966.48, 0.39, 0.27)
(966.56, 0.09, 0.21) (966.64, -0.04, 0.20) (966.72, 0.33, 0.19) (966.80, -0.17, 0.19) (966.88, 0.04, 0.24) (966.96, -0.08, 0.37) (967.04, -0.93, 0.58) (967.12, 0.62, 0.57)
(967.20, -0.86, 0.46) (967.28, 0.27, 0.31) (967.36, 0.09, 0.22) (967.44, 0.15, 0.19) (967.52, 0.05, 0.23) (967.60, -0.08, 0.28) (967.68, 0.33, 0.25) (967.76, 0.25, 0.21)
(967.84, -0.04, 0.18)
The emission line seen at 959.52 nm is [O III]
